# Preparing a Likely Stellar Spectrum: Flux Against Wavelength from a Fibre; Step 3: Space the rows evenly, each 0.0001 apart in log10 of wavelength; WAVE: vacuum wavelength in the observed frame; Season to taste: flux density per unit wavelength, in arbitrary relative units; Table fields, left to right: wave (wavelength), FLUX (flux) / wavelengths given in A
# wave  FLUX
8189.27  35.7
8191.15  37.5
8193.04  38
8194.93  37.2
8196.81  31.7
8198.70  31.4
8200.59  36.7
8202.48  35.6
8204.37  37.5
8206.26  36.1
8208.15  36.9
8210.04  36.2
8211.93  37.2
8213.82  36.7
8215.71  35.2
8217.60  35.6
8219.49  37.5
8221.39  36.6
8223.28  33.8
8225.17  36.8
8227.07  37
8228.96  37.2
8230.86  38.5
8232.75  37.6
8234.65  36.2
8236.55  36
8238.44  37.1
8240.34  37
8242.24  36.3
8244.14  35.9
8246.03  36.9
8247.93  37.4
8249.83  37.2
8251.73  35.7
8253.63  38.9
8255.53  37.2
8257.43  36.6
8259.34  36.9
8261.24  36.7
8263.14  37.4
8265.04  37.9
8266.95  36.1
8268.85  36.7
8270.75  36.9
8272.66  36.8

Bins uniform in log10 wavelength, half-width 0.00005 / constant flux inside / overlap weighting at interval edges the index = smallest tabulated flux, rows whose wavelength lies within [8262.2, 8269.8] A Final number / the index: 36.1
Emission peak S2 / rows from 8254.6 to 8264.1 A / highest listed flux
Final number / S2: 37.4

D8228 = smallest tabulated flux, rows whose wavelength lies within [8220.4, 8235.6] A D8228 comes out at 33.8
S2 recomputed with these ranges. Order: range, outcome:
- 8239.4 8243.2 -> 37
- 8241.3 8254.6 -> 38.9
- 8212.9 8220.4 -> 37.5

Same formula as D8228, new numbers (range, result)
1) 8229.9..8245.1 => 35.9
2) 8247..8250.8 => 37.2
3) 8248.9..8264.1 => 35.7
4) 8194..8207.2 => 31.4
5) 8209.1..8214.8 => 36.2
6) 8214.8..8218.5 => 35.2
